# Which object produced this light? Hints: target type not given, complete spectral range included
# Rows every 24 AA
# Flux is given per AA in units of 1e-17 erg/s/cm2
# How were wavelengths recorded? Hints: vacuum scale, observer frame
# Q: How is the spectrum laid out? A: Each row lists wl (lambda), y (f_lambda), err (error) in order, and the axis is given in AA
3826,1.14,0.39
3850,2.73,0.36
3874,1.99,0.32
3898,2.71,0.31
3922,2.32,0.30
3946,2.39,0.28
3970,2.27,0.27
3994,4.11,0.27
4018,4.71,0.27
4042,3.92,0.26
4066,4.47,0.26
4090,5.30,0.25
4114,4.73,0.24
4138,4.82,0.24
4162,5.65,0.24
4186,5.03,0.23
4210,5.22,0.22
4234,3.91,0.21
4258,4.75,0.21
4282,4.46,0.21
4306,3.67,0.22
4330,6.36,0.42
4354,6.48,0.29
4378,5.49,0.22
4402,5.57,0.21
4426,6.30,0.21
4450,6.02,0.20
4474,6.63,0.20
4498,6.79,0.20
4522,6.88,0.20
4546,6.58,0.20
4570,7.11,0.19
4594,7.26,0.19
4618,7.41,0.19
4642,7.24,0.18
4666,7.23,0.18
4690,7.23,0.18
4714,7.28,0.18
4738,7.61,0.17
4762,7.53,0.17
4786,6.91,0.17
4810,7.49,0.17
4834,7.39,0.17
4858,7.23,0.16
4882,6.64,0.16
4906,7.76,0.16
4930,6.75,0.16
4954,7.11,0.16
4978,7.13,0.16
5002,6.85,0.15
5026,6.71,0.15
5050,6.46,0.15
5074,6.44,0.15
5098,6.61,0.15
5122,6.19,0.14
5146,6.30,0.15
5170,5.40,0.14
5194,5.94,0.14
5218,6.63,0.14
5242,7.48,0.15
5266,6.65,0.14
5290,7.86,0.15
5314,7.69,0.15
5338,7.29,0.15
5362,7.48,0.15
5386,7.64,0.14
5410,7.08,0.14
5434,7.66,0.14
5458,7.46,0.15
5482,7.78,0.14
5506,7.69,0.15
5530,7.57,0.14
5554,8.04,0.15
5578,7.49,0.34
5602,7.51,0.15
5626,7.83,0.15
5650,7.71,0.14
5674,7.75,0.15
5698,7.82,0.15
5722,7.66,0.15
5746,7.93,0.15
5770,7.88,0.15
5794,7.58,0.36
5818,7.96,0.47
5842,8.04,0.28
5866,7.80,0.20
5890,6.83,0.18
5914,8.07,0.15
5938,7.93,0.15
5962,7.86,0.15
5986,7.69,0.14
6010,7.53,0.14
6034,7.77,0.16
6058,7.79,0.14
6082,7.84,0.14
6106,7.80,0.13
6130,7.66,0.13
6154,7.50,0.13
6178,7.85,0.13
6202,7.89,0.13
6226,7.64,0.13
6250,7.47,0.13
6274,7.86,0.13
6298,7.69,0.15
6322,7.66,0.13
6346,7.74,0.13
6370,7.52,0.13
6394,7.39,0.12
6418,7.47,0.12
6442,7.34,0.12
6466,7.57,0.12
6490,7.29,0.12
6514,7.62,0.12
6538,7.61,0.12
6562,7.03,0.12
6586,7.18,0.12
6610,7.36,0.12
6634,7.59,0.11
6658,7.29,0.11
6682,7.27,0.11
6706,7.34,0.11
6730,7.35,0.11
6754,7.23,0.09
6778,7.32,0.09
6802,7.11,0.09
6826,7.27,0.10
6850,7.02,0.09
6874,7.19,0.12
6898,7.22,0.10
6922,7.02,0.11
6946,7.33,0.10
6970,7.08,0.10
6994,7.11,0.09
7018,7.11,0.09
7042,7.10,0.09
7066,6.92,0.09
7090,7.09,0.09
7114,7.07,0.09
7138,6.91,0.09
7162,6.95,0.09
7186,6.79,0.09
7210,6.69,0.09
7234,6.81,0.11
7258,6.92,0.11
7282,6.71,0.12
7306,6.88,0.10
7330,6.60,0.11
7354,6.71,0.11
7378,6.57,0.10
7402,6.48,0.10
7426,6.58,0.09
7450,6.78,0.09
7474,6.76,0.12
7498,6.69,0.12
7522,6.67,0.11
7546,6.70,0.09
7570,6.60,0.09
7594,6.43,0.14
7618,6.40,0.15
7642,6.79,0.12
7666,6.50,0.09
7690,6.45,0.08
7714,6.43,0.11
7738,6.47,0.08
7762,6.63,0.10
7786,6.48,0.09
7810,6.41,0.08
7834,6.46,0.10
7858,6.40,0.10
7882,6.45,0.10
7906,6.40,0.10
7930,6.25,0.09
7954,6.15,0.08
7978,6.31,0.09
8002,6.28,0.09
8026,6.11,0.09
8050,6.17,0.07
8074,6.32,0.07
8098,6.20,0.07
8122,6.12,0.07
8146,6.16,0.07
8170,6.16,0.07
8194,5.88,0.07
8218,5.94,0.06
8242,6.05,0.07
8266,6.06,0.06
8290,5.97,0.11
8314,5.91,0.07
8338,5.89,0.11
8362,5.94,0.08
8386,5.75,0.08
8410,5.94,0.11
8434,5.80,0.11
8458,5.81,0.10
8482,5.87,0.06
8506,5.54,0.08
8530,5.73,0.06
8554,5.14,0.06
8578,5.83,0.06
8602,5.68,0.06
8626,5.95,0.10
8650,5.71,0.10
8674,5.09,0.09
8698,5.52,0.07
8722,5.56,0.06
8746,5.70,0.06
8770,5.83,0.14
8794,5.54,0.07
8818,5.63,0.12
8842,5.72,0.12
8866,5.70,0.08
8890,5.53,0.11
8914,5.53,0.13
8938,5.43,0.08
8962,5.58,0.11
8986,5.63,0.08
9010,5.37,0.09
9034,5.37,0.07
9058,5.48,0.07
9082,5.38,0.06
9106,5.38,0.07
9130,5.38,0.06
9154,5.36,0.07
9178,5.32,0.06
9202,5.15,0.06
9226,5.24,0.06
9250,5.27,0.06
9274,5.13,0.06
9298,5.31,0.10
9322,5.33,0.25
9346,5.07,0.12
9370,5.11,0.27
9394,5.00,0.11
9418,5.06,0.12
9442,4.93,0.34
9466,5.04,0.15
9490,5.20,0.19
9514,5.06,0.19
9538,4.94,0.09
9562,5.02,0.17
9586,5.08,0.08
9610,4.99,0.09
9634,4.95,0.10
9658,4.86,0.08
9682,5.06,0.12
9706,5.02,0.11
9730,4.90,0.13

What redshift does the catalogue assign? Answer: 0.000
